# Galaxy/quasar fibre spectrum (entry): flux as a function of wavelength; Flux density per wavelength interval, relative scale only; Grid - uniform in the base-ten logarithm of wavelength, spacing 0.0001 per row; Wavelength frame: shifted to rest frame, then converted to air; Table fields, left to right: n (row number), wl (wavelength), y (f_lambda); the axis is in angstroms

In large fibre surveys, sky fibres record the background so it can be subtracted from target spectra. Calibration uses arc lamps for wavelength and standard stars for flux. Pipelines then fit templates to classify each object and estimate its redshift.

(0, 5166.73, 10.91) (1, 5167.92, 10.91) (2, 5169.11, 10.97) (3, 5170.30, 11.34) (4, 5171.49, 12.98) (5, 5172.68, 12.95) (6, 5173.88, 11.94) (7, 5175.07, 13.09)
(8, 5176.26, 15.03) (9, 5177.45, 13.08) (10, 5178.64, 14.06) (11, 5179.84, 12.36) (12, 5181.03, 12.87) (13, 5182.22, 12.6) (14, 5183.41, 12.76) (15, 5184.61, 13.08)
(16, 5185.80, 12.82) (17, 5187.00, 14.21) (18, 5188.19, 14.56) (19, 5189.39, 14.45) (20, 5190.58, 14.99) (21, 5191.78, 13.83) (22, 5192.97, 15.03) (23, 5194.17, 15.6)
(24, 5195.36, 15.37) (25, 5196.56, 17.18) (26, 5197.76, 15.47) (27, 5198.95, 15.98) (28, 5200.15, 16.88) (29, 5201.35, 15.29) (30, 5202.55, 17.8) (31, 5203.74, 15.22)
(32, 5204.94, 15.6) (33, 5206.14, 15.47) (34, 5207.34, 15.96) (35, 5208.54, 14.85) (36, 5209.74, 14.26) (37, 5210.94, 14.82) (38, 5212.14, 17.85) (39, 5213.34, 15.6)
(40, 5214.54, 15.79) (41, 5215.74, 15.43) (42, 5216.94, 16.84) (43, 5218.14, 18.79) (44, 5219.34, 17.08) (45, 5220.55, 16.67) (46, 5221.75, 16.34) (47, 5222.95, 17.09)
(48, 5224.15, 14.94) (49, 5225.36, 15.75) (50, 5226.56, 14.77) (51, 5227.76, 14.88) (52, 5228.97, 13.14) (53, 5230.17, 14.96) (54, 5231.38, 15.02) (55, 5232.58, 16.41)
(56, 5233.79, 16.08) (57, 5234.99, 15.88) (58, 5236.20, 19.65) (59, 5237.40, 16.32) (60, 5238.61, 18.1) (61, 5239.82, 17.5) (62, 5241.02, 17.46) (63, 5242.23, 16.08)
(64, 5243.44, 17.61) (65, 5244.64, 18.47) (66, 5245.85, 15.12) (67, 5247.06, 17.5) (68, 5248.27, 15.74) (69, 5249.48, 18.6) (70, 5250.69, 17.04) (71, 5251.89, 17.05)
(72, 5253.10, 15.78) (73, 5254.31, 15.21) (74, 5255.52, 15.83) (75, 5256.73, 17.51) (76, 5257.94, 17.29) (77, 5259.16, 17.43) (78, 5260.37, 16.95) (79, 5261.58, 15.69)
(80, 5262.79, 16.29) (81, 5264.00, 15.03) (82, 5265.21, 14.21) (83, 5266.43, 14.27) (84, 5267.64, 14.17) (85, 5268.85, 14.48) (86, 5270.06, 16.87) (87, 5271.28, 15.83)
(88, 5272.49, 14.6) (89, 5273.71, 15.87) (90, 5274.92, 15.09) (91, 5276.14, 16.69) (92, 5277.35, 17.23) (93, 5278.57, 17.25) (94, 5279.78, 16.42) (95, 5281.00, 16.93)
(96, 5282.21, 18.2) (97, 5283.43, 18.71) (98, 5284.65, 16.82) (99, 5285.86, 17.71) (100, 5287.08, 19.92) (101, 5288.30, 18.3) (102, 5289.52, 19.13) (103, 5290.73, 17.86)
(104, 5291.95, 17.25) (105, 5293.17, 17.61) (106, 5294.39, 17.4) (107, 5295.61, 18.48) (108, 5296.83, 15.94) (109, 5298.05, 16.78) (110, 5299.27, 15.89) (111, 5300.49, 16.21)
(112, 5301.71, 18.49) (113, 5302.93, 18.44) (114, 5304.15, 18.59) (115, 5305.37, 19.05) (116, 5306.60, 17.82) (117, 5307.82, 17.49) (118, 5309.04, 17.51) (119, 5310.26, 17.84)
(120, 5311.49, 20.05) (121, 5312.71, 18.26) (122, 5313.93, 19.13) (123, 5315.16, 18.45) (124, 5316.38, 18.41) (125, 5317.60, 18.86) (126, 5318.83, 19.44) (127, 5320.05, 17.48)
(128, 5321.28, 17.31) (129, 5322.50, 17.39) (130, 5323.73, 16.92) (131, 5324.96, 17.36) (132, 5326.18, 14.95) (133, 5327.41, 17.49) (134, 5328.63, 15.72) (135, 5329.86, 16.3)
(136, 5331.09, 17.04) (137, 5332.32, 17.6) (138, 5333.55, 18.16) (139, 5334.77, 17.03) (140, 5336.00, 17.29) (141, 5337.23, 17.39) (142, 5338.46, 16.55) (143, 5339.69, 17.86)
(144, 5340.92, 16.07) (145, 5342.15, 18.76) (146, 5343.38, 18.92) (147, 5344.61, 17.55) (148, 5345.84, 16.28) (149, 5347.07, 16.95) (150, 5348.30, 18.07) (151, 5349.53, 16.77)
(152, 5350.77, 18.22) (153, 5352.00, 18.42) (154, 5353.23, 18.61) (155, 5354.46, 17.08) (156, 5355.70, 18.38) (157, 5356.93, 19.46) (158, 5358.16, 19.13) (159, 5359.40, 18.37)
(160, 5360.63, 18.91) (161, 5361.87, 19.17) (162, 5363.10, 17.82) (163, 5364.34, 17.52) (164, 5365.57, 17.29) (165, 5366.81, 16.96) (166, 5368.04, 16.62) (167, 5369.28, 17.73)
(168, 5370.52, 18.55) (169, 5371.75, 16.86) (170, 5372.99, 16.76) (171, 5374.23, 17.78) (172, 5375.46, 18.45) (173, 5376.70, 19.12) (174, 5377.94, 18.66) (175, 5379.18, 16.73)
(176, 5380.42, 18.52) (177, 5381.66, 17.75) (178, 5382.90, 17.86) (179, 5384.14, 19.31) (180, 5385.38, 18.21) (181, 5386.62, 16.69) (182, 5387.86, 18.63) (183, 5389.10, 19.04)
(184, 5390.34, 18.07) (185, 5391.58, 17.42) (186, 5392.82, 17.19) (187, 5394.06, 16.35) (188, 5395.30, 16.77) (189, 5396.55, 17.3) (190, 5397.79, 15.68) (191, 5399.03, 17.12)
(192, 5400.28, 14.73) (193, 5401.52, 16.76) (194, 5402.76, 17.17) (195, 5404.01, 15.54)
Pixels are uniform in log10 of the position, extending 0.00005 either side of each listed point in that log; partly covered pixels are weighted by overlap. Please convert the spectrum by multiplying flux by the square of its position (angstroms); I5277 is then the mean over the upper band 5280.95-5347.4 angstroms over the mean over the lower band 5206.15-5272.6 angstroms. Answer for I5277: 1.1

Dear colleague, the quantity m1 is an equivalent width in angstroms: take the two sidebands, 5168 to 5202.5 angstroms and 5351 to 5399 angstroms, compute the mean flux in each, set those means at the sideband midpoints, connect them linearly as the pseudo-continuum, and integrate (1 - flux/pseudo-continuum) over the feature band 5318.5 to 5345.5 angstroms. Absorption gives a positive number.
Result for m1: -0.45 angstroms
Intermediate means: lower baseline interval 14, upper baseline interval 17.9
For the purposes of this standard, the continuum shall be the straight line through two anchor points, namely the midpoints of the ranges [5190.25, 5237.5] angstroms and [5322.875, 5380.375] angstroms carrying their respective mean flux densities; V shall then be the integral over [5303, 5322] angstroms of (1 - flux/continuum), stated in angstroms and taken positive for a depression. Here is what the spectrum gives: -1.4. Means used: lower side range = 15.9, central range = 18.4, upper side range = 17.6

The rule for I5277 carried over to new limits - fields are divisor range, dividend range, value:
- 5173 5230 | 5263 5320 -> 1.19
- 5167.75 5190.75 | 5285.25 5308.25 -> 1.43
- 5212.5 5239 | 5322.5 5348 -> 1.10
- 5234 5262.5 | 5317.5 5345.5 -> 1.06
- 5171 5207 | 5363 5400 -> 1.31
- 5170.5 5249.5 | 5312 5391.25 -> 1.22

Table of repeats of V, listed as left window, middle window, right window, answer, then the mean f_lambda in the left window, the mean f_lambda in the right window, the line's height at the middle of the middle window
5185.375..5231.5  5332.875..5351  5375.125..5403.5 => -0.5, 15.6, 17.5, 17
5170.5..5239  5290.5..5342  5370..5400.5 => -2.7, 15.2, 17.6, 16.7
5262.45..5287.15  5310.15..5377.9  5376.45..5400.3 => -2.8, 16.2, 17.6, 17.1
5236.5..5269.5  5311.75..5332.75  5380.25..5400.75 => -0.8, 16.4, 17.4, 16.9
